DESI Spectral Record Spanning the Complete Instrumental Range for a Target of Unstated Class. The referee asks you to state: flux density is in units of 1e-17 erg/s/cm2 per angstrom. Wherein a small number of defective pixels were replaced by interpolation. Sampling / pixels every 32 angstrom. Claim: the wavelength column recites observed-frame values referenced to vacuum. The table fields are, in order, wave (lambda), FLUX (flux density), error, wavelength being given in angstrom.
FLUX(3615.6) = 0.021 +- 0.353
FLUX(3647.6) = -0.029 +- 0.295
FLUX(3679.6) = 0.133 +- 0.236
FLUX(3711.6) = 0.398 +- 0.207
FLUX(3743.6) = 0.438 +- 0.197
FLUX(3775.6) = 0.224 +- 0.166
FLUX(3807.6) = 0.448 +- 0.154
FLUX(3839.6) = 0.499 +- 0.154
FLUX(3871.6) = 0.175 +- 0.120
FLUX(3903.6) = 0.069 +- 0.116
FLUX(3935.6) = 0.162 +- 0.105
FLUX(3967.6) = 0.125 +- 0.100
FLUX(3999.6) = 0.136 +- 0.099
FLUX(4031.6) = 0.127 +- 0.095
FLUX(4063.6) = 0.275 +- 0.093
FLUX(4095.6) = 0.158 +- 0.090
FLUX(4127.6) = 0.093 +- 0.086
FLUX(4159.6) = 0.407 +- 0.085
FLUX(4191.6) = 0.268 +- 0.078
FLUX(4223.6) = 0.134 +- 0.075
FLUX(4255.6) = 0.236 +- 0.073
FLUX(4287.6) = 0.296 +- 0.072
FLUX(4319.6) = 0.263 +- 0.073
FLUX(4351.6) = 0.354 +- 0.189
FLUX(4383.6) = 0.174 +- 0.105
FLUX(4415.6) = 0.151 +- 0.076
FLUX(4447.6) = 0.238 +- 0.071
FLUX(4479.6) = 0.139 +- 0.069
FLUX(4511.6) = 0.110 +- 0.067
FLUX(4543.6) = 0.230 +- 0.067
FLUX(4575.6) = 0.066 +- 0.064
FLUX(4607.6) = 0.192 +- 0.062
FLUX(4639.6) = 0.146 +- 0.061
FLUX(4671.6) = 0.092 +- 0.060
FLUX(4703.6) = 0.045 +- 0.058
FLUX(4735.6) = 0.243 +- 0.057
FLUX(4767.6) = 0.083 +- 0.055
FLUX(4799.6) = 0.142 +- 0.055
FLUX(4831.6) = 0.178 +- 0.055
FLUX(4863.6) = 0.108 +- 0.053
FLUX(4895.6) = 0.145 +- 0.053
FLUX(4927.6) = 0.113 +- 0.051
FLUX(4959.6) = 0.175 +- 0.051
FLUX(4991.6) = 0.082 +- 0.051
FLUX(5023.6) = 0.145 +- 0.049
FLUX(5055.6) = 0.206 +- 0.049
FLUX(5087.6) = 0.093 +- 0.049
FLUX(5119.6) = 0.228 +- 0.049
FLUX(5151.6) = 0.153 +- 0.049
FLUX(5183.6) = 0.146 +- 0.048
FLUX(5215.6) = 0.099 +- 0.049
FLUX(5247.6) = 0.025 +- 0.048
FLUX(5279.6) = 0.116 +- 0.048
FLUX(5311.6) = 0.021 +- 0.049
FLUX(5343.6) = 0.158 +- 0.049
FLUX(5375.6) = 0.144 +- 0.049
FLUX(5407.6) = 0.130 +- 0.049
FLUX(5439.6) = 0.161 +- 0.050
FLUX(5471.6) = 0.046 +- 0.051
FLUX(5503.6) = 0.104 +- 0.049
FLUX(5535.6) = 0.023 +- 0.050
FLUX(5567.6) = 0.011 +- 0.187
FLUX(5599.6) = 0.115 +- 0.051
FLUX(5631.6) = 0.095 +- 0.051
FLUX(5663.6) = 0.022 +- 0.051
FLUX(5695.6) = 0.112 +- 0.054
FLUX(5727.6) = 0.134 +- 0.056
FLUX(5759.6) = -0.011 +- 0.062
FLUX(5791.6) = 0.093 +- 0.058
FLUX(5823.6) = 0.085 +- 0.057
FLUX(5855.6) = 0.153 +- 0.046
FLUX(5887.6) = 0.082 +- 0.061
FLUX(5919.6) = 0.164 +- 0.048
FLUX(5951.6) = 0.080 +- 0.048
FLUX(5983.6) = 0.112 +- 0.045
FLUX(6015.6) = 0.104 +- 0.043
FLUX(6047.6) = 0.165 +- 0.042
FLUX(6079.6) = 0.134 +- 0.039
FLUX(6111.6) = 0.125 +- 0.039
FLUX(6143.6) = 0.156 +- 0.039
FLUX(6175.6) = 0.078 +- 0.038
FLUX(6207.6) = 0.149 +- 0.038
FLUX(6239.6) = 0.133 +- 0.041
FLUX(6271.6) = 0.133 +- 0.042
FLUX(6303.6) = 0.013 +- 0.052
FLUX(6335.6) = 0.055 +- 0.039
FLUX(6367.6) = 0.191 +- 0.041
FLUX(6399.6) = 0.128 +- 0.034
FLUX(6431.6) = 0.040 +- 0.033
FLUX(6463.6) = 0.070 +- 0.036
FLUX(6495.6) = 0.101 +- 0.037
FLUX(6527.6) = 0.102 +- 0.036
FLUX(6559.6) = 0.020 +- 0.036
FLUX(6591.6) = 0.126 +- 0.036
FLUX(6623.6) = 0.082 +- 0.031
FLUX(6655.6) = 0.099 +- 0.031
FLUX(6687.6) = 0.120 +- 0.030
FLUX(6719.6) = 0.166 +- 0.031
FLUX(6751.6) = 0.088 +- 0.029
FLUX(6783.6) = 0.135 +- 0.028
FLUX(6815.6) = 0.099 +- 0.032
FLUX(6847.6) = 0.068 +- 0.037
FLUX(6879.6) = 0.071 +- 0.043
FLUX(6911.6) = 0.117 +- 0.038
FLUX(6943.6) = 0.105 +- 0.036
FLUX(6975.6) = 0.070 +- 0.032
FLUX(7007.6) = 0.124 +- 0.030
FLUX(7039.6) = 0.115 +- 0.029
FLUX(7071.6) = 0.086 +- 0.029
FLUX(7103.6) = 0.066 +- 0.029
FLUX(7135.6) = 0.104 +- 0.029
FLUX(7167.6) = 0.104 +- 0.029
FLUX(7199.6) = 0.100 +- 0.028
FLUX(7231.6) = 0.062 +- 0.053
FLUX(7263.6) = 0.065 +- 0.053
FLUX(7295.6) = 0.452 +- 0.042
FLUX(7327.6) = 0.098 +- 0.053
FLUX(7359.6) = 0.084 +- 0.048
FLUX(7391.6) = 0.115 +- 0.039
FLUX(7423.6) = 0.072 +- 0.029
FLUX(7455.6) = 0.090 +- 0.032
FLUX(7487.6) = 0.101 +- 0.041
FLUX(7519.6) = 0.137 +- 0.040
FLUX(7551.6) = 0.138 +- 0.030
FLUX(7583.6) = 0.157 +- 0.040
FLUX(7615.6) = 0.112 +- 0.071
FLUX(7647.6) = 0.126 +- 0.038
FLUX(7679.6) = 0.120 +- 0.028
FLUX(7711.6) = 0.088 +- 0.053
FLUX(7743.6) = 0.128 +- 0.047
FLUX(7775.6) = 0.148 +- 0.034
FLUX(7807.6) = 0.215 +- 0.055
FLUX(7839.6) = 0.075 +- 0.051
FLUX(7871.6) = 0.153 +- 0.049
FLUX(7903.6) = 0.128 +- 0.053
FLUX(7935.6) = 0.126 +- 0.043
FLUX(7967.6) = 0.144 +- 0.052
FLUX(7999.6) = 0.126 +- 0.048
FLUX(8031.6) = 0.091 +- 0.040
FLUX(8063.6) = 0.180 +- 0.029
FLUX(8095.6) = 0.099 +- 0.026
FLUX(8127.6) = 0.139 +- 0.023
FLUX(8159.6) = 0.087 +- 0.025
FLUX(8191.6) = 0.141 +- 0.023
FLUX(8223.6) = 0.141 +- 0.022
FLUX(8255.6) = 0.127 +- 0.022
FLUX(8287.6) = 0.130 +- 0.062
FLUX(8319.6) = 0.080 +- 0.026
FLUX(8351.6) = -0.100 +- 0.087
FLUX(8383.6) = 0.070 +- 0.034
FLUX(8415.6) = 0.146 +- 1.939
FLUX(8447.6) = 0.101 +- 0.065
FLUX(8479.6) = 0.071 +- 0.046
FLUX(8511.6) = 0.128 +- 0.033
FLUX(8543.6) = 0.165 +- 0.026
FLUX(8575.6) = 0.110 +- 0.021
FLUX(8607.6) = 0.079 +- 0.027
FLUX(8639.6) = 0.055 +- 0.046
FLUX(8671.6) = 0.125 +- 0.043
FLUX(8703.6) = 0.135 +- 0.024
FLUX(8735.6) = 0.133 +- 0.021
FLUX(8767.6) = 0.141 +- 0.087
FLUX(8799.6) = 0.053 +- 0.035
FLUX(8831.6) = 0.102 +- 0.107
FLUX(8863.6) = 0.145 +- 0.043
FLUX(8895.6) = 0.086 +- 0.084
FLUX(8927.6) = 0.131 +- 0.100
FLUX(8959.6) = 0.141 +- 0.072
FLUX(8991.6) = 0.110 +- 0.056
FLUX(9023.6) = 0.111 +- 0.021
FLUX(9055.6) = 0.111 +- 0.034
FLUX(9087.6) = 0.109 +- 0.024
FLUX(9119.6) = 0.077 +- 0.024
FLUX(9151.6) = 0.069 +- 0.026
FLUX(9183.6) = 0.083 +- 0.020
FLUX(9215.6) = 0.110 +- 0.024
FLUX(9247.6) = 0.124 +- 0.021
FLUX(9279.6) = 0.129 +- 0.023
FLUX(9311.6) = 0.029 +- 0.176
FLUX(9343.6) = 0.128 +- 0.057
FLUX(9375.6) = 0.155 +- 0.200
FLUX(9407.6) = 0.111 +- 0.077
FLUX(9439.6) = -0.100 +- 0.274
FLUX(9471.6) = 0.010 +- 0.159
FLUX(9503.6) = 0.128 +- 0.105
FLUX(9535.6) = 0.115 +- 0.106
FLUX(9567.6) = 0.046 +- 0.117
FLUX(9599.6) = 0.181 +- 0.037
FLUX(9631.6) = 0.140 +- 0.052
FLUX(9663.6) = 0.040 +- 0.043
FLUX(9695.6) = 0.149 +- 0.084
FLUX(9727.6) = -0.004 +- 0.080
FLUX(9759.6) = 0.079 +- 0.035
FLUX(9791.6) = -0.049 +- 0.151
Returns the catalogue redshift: 0.96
